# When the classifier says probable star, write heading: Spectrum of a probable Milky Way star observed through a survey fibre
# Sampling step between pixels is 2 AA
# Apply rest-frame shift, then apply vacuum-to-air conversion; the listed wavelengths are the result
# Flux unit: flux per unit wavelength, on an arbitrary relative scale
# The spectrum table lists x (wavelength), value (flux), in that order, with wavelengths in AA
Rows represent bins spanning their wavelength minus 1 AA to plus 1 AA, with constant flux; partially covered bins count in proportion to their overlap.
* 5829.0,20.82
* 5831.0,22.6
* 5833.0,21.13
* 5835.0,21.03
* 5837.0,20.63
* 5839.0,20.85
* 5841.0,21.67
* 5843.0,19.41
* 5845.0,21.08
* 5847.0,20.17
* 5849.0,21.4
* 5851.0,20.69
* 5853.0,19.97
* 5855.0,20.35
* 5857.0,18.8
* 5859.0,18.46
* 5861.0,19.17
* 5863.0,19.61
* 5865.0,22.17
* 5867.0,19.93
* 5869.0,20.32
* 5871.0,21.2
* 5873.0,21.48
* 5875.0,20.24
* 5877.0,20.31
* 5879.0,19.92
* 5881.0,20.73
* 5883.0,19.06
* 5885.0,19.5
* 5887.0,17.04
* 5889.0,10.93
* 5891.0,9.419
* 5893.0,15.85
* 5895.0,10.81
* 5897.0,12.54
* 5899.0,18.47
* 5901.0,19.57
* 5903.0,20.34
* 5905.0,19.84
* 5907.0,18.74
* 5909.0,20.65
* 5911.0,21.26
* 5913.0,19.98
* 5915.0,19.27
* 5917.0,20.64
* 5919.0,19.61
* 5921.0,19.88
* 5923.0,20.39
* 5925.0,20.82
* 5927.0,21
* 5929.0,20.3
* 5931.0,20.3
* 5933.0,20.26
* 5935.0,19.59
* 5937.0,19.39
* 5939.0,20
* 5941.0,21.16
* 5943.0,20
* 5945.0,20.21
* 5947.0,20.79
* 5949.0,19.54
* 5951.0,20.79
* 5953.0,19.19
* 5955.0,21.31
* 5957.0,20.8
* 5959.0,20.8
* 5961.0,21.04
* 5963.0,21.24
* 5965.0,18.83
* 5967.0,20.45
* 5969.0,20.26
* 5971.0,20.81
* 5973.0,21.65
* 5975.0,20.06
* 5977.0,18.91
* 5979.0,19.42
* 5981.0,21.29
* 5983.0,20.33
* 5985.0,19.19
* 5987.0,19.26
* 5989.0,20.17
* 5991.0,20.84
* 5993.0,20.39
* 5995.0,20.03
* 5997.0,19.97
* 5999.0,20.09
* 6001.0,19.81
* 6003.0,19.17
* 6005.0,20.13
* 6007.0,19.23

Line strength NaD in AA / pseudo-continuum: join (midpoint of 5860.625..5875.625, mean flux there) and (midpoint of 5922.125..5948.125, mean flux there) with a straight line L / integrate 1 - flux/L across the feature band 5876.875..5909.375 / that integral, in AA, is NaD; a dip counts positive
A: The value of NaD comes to 5.3 AA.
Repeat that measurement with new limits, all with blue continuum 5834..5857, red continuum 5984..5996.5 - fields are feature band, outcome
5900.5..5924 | 0.3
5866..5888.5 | 0.7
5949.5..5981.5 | -0.5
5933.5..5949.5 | 0.1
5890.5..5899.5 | 3.1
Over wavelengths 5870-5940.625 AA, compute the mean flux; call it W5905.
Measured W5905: 18.9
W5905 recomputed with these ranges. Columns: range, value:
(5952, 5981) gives 20.4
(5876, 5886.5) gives 19.8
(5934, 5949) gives 20.1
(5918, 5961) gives 20.3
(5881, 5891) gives 16.3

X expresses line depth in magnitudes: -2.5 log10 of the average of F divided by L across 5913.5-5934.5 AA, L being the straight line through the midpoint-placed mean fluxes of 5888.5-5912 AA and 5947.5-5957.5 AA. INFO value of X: -0.11 mag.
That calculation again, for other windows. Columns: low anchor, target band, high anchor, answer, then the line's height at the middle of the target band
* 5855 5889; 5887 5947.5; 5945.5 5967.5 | 0.078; 20.1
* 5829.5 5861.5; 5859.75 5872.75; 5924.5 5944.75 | 0.001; 20.4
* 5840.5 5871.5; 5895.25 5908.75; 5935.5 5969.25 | 0.131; 20.3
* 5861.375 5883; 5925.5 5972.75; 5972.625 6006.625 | -0.011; 20.2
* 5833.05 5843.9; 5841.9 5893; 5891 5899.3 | -0.132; 17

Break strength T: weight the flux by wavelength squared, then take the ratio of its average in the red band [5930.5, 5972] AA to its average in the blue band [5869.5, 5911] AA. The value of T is 1.2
